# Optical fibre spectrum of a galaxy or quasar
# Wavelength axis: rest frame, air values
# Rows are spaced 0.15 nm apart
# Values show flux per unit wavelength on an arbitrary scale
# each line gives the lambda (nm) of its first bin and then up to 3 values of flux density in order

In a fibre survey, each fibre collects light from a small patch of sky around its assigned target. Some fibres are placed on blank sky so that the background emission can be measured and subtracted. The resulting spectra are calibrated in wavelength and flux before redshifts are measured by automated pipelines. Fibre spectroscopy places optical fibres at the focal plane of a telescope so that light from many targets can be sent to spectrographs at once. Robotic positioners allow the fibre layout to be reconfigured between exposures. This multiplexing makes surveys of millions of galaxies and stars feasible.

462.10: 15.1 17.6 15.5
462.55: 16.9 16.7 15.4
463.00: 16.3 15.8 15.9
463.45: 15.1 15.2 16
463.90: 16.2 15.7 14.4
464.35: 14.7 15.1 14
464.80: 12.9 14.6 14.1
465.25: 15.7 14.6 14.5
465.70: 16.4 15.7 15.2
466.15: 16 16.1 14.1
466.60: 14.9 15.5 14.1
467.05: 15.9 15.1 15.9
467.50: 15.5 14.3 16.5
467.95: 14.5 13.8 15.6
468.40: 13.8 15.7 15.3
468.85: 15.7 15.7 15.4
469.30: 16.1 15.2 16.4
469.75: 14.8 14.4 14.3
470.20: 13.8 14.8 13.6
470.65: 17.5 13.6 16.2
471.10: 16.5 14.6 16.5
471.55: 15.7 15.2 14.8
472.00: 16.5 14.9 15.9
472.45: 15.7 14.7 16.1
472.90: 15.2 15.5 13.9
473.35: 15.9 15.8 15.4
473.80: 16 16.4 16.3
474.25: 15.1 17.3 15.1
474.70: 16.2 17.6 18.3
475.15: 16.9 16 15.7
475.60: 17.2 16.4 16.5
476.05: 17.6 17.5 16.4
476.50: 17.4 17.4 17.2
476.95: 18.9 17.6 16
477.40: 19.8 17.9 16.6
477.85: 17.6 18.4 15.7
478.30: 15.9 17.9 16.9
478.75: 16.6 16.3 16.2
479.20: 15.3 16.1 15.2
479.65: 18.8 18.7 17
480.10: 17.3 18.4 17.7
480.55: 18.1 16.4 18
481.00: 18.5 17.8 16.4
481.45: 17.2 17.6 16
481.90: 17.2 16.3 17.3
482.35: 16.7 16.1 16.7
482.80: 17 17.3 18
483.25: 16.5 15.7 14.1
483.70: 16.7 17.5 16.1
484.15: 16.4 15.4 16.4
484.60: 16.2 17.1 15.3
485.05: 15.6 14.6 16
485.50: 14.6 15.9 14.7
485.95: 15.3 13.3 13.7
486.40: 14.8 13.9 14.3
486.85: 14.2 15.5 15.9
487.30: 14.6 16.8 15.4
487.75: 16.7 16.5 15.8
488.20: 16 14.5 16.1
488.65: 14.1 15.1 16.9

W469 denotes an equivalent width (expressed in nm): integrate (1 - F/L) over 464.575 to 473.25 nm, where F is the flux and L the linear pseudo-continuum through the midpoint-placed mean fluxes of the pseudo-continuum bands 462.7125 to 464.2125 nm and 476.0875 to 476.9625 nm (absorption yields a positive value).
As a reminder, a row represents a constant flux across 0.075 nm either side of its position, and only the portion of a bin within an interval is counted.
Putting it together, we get 0.65 nm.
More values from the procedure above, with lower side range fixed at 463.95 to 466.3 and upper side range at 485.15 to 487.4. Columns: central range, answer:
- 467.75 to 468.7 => -0.002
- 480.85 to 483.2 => -0.362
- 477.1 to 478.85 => -0.279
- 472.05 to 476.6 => -0.395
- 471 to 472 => -0.049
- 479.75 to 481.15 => -0.278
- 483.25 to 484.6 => -0.116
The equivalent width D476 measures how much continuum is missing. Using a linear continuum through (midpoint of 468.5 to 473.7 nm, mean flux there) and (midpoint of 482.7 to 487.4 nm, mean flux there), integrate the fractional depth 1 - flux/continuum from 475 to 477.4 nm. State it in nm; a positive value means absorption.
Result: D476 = -0.26 nm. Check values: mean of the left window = 15.3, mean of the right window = 15.6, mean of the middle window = 17.1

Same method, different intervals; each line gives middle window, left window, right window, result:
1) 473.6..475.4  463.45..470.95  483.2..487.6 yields -0.14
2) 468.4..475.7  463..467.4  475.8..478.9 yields 0.32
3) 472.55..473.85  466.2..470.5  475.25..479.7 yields 0.06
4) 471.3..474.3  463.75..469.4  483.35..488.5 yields -0.07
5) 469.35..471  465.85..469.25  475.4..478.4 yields 0.09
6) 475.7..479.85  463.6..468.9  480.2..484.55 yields -0.19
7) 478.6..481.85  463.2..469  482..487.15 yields -0.32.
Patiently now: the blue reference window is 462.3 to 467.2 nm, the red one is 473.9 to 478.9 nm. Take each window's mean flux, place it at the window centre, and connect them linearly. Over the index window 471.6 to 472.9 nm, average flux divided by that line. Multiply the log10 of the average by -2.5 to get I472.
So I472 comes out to 0.062 mag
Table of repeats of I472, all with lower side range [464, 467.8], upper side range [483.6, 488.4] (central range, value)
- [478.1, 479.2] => -0.08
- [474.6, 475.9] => -0.10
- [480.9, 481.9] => -0.13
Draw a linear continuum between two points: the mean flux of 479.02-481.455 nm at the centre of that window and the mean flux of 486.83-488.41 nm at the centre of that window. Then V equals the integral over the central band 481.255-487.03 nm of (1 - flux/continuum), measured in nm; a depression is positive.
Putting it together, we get 0.194 nm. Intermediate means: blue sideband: 17.3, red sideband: 15.7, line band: 15.9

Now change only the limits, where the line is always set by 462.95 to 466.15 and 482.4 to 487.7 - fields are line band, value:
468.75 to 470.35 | 0.01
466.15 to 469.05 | 0.01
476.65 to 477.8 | -0.17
